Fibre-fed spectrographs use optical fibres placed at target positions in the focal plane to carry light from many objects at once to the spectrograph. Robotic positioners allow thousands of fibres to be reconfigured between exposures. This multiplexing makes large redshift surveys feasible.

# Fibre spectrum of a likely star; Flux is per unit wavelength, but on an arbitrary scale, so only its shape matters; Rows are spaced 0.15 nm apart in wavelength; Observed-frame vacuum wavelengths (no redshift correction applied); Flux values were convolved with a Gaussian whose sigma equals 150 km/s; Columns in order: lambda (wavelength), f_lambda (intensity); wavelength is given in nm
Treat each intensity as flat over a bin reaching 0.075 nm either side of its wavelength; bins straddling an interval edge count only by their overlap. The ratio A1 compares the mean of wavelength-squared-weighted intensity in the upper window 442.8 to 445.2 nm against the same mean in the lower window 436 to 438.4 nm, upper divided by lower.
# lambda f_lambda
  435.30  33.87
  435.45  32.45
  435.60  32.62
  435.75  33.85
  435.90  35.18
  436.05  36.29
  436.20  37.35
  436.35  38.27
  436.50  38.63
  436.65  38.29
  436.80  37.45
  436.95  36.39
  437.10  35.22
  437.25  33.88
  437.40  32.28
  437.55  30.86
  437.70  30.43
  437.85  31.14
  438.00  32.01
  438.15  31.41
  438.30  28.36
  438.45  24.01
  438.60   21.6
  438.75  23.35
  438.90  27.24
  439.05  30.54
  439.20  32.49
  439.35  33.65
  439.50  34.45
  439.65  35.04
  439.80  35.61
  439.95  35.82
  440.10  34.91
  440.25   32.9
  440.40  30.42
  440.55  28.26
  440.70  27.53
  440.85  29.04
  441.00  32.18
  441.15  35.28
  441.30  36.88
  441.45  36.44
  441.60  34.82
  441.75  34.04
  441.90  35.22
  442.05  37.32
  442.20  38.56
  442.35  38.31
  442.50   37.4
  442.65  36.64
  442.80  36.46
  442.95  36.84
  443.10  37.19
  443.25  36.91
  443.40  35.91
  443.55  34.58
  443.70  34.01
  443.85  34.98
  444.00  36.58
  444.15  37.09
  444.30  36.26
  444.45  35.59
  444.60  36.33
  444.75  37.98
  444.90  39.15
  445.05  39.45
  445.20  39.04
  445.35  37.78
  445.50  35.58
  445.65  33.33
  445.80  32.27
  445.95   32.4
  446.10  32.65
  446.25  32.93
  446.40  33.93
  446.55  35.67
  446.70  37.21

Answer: 1.1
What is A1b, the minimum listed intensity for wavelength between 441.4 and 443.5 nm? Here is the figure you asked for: 34.04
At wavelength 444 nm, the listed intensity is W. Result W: 36.58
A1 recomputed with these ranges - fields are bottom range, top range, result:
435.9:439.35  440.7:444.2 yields 1.13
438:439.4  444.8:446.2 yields 1.31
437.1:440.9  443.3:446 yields 1.20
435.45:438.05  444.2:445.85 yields 1.10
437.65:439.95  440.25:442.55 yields 1.14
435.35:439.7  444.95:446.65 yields 1.12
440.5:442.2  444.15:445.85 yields 1.11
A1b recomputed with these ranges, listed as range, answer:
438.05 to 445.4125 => 21.6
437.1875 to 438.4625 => 24.01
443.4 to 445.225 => 34.01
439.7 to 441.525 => 27.53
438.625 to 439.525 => 23.35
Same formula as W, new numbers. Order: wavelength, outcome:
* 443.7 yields 34.01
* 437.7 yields 30.43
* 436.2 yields 37.35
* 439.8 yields 35.61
